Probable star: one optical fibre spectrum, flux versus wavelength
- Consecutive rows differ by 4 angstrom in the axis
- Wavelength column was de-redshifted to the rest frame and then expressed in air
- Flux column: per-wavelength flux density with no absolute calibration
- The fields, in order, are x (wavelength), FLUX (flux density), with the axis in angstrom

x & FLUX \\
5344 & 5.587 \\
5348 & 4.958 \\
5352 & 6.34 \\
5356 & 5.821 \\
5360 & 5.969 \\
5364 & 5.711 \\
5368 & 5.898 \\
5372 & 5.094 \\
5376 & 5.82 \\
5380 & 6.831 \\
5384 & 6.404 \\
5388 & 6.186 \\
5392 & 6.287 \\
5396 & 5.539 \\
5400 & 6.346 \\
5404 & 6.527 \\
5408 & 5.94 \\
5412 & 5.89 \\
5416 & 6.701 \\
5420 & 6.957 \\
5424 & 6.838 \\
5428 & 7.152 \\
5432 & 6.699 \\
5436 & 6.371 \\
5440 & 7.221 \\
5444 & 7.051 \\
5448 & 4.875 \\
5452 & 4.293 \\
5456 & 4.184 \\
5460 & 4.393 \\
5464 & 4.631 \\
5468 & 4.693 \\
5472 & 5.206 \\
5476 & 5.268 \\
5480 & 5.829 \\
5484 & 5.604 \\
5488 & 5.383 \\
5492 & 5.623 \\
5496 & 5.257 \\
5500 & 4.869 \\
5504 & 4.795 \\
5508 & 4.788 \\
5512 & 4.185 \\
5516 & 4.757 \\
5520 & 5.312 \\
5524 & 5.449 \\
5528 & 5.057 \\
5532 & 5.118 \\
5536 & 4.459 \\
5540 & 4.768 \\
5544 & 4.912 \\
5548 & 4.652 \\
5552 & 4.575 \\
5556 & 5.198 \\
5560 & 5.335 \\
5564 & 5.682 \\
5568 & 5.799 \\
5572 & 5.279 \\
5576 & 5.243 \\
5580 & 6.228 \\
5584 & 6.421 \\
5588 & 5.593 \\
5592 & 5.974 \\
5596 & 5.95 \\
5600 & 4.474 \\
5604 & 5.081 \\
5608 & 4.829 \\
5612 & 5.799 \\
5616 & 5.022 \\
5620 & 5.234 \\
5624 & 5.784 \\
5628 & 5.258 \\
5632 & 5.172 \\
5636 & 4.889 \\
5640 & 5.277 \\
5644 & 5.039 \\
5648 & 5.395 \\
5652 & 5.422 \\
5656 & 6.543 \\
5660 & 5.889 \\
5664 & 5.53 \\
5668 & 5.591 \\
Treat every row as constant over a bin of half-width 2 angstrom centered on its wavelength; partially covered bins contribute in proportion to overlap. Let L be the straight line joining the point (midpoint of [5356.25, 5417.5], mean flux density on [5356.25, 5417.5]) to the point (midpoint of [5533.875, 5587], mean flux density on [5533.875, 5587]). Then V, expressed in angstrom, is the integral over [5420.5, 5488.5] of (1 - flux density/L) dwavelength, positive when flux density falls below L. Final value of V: 1.2 angstrom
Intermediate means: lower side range 6.06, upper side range 5.28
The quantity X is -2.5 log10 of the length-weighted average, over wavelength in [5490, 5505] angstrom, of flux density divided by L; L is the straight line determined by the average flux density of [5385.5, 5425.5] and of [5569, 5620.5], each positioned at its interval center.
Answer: 0.15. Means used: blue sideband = 6.32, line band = 5.16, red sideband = 5.48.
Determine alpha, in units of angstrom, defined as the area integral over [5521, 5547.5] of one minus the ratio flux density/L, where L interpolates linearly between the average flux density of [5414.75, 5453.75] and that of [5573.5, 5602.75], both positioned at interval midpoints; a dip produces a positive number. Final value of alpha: 4.4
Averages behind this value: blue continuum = 6.42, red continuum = 5.67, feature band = 4.96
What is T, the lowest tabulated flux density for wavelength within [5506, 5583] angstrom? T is 4.185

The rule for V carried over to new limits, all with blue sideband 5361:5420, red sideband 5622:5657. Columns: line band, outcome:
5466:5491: 2.19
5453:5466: 3.34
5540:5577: 3.02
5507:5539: 4.67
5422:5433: -1.67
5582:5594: -0.99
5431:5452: -0.92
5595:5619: 1.40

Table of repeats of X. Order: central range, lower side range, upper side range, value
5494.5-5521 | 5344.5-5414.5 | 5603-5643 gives 0.16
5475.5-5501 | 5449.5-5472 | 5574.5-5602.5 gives -0.14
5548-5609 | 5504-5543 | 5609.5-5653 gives -0.07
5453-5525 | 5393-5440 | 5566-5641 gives 0.21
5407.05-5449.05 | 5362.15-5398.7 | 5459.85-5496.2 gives -0.17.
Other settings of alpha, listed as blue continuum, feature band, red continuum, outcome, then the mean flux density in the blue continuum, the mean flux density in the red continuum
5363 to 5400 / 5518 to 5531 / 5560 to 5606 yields 1.0 angstrom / 6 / 5.6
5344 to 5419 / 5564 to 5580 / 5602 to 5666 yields -0.1 angstrom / 6.02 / 5.39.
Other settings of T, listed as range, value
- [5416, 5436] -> 6.371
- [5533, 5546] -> 4.459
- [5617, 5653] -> 4.889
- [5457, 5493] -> 4.393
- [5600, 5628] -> 4.474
